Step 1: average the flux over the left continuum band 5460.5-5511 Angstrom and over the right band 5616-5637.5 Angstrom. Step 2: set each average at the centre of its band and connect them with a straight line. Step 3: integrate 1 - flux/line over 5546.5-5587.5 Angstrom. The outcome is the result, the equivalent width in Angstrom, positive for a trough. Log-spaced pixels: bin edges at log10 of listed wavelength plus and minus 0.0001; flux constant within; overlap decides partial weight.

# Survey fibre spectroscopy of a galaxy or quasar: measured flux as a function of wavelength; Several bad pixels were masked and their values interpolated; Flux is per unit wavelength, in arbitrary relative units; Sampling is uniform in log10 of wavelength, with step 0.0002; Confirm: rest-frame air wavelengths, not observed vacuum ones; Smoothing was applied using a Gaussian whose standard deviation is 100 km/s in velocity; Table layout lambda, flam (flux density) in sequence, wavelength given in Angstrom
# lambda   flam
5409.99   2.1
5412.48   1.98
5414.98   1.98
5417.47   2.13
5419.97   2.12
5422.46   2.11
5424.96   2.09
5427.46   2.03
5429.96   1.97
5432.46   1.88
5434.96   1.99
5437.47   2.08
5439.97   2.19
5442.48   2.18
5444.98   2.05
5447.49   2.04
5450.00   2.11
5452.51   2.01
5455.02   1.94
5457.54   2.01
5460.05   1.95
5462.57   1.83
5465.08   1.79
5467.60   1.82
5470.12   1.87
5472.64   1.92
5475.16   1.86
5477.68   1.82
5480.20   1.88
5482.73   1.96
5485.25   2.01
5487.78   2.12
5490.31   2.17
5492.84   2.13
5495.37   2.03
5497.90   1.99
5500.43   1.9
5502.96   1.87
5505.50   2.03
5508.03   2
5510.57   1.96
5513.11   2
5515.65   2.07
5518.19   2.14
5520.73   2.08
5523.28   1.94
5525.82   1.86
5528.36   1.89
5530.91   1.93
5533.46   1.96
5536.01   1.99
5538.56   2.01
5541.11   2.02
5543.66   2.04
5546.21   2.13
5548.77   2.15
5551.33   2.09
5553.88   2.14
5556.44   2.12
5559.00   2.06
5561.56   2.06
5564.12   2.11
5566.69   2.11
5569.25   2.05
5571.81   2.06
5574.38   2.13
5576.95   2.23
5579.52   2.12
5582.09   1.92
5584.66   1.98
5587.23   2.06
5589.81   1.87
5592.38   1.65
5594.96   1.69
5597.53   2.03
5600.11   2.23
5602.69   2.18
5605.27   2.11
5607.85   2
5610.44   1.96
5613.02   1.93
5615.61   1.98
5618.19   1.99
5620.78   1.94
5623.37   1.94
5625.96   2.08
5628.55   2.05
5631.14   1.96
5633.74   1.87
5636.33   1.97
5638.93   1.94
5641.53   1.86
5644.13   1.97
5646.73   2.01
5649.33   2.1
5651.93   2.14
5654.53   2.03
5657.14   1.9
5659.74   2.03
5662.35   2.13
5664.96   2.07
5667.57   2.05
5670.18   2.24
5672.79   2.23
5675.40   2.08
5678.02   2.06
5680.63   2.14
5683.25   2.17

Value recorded -2.6 Angstrom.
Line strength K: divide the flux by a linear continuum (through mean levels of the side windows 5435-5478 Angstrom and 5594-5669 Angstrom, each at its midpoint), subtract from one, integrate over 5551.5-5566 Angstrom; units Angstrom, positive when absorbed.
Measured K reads -0.8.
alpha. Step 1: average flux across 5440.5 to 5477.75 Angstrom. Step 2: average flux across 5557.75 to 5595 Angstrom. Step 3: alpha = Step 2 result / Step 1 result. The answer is 1.0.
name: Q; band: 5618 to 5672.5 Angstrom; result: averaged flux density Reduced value 2.02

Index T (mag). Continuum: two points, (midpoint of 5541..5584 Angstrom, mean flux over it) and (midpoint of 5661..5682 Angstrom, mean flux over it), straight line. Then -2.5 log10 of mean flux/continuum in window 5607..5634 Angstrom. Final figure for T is 0.07 mag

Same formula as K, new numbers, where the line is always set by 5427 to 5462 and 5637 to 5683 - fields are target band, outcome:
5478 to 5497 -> 0.0 Angstrom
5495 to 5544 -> 1.3 Angstrom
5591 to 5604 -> 0.6 Angstrom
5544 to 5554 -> -0.4 Angstrom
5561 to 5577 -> -0.4 Angstrom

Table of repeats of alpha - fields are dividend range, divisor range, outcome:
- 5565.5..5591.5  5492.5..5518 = 1.02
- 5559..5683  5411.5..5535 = 1.02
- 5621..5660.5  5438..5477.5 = 1.01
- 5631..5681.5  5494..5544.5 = 1.03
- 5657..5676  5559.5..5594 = 1.04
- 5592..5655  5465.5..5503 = 1.02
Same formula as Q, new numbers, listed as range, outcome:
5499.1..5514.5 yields 1.96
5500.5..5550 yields 2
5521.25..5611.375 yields 2.03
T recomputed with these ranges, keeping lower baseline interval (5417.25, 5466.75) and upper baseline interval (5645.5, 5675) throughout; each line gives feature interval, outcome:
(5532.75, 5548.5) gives 0.008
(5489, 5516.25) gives 0.014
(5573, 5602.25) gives 0.036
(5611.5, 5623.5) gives 0.062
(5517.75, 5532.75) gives 0.044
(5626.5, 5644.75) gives 0.069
